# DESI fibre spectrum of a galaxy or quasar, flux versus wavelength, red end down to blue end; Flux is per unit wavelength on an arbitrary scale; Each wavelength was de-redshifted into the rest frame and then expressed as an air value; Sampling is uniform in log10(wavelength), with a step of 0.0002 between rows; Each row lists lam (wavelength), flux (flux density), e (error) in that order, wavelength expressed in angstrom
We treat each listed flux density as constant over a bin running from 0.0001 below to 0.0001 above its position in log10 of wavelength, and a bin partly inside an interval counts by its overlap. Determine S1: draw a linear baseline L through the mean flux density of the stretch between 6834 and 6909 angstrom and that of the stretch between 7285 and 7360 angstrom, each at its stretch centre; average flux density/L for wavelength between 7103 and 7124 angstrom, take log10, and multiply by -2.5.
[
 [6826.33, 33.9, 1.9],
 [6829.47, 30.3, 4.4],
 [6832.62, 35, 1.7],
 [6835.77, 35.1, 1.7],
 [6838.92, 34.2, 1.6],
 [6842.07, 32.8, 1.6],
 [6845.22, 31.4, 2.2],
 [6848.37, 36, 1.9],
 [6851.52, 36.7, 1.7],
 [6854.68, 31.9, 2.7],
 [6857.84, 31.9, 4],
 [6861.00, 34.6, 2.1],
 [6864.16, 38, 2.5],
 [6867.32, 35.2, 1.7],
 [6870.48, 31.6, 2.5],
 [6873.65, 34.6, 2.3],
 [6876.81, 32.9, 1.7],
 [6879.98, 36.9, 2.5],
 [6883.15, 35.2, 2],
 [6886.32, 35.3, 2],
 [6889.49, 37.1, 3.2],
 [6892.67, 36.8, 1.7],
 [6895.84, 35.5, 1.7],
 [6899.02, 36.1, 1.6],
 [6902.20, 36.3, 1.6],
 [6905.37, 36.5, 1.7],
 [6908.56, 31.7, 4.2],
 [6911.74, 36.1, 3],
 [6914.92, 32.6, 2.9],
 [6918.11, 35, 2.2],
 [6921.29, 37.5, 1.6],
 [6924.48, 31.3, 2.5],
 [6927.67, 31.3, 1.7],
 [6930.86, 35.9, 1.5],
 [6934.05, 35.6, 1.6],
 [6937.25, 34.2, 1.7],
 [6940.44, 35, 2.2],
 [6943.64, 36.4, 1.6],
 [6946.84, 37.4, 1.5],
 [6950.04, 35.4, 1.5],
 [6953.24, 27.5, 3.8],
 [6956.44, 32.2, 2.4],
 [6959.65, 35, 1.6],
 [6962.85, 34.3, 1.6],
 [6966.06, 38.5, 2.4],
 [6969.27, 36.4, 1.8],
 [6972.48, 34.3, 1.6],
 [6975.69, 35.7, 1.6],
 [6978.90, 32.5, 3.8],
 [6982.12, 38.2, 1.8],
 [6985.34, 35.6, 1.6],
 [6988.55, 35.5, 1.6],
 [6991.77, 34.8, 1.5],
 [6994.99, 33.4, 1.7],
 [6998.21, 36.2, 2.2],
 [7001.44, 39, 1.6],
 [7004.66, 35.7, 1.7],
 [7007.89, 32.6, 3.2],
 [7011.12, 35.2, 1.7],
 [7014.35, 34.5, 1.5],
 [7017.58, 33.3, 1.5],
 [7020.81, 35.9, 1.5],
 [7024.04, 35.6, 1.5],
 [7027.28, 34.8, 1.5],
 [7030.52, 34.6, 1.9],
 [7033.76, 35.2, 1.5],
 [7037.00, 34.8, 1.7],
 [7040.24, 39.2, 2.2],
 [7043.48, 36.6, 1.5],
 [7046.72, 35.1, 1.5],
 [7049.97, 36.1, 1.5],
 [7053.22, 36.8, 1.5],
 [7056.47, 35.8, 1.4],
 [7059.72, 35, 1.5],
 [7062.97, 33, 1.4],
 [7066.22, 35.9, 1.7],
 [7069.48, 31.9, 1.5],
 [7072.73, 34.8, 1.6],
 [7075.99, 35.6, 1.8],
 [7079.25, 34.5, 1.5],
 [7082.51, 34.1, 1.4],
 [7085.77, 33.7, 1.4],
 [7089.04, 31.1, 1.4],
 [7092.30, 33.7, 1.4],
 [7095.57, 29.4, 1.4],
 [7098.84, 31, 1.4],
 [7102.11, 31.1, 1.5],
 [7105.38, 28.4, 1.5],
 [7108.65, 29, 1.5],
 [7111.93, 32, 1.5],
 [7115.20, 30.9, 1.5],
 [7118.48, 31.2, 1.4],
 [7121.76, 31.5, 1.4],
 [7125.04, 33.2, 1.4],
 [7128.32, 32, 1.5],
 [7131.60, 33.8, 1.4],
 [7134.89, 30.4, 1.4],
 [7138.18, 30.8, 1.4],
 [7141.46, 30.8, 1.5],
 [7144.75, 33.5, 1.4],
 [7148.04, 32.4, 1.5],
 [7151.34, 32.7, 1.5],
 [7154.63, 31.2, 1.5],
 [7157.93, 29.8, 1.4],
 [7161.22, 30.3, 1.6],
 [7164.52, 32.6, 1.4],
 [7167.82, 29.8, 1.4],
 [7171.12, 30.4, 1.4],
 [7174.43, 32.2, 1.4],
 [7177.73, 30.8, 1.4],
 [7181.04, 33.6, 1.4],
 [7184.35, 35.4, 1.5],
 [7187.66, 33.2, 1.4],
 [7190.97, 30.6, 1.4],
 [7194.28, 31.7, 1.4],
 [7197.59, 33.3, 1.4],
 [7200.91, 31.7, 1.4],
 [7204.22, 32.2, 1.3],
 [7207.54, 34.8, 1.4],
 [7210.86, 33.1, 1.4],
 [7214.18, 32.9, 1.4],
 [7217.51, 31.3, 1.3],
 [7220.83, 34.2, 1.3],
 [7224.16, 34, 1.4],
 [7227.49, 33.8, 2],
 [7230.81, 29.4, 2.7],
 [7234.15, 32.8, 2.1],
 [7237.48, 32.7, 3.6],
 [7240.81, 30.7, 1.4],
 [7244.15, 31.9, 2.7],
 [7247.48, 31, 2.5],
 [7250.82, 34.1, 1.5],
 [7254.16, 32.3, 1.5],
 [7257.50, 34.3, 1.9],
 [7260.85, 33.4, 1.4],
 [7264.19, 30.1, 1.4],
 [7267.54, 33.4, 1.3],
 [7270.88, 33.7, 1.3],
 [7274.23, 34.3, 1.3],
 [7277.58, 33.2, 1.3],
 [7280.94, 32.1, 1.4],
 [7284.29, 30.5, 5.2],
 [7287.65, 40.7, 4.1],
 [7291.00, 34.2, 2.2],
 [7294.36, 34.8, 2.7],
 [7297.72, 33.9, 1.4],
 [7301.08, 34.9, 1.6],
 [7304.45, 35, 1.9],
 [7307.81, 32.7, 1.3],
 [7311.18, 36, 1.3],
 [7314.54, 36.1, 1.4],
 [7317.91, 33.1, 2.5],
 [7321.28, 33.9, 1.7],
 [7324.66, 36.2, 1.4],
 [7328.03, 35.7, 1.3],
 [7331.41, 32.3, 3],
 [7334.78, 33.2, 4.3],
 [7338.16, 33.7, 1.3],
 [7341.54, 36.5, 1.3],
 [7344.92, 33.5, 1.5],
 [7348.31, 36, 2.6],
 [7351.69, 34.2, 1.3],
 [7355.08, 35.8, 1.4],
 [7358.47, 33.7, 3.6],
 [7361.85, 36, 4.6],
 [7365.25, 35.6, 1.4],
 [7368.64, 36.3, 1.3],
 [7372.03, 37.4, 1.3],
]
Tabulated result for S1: 0.14 mag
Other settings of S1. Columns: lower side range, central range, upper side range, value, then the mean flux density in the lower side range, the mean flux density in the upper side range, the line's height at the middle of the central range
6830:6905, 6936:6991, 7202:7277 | -0.02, 34.8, 32.7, 34.3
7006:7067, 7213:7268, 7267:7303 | 0.06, 35.3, 34.2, 34.4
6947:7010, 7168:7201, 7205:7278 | 0.03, 34.9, 32.8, 33.2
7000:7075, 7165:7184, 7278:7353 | 0.10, 35.3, 34.5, 34.9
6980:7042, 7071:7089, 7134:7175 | -0.02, 35.5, 31.3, 33.5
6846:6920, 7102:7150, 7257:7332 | 0.10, 35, 34.1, 34.5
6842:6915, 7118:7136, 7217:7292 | 0.05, 34.8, 33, 33.6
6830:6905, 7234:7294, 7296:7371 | 0.05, 34.8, 34.8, 34.8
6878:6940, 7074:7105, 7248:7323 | 0.06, 35.1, 33.9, 34.5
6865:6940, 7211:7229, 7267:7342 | 0.04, 34.9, 34.3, 34.4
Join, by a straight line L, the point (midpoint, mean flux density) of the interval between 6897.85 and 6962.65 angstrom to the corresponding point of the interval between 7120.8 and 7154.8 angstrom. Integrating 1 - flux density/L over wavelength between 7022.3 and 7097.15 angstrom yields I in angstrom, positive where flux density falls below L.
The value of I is -3.9 angstrom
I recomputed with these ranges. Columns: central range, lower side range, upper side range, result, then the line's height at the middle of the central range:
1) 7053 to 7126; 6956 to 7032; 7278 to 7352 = 4.8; 35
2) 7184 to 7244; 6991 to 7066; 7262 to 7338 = 3.3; 34.5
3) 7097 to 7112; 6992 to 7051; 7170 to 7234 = 1.8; 34.1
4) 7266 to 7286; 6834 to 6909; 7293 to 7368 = 1.1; 34.7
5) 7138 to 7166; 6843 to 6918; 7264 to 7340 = 2.3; 34.4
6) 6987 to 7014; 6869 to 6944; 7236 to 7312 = -0.6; 34.5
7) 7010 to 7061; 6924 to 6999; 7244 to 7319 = -1.5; 34.5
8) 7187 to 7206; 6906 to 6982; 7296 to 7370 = 1.4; 34.7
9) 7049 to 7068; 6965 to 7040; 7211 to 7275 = -0.4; 34.7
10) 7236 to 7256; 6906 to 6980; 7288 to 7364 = 1.5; 34.7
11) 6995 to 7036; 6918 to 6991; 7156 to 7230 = -1.2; 34.2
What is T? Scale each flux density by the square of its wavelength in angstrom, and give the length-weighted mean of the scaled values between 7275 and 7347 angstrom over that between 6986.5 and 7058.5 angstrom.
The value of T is 1.1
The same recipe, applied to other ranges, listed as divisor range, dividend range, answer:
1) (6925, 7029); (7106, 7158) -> 0.95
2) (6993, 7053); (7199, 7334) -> 1.01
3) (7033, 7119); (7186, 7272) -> 1.01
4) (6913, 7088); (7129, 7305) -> 0.99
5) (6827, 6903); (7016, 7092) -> 1.06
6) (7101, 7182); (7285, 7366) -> 1.17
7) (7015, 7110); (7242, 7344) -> 1.06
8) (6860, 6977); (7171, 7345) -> 1.05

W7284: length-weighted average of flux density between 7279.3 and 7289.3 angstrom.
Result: 34.4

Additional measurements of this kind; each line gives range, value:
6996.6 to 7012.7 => 35.7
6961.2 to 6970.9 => 36.4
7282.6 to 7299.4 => 34.8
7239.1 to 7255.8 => 32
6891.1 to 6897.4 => 36.2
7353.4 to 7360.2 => 34.8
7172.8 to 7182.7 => 32.2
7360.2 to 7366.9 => 35.8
